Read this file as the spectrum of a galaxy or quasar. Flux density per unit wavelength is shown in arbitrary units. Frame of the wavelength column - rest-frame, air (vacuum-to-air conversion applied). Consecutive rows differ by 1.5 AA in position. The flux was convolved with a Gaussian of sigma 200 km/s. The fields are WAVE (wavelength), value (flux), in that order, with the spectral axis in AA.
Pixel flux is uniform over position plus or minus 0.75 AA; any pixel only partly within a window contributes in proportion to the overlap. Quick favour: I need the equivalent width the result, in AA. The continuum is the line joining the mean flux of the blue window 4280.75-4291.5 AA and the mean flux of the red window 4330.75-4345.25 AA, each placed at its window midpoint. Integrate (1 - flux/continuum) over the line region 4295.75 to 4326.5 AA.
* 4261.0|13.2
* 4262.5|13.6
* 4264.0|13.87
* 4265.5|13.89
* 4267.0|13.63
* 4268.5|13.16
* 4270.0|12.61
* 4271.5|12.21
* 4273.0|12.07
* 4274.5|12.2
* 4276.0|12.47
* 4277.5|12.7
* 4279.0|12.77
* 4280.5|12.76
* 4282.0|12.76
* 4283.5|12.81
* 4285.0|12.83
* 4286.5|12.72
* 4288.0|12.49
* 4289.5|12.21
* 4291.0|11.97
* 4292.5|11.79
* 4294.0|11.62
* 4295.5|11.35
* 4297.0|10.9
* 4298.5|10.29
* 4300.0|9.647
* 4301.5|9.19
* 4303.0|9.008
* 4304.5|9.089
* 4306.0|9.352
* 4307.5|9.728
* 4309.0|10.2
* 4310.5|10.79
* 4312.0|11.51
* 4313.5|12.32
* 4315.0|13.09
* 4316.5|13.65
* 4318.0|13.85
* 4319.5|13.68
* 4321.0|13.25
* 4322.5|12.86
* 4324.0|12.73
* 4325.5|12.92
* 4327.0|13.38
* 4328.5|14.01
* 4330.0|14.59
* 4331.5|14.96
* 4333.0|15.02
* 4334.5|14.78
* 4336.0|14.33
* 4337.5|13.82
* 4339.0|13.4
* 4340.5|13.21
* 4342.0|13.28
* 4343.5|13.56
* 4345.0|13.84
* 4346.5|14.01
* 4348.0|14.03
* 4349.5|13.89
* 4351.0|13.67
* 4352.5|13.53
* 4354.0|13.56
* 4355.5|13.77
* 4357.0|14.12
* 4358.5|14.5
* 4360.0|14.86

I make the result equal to 4.3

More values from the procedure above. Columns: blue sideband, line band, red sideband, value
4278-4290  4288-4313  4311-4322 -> 4.3 AA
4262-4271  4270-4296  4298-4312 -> -1.1 AA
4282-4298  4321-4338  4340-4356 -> -1.0 AA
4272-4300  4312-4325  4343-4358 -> -0.1 AA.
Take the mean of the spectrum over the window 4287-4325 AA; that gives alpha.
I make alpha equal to 11.5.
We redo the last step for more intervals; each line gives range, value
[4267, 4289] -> 12.6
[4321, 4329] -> 13.2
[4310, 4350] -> 13.5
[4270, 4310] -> 11.4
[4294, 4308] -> 9.94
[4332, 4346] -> 13.9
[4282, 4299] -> 12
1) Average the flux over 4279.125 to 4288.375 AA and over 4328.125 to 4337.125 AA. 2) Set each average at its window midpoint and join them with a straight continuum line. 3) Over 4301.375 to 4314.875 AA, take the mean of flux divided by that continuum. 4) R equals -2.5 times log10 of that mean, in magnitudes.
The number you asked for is 0.31 mag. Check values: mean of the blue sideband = 12.7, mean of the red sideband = 14.6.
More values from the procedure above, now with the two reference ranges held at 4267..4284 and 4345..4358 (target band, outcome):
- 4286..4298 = 0.09 mag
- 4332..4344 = -0.03 mag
